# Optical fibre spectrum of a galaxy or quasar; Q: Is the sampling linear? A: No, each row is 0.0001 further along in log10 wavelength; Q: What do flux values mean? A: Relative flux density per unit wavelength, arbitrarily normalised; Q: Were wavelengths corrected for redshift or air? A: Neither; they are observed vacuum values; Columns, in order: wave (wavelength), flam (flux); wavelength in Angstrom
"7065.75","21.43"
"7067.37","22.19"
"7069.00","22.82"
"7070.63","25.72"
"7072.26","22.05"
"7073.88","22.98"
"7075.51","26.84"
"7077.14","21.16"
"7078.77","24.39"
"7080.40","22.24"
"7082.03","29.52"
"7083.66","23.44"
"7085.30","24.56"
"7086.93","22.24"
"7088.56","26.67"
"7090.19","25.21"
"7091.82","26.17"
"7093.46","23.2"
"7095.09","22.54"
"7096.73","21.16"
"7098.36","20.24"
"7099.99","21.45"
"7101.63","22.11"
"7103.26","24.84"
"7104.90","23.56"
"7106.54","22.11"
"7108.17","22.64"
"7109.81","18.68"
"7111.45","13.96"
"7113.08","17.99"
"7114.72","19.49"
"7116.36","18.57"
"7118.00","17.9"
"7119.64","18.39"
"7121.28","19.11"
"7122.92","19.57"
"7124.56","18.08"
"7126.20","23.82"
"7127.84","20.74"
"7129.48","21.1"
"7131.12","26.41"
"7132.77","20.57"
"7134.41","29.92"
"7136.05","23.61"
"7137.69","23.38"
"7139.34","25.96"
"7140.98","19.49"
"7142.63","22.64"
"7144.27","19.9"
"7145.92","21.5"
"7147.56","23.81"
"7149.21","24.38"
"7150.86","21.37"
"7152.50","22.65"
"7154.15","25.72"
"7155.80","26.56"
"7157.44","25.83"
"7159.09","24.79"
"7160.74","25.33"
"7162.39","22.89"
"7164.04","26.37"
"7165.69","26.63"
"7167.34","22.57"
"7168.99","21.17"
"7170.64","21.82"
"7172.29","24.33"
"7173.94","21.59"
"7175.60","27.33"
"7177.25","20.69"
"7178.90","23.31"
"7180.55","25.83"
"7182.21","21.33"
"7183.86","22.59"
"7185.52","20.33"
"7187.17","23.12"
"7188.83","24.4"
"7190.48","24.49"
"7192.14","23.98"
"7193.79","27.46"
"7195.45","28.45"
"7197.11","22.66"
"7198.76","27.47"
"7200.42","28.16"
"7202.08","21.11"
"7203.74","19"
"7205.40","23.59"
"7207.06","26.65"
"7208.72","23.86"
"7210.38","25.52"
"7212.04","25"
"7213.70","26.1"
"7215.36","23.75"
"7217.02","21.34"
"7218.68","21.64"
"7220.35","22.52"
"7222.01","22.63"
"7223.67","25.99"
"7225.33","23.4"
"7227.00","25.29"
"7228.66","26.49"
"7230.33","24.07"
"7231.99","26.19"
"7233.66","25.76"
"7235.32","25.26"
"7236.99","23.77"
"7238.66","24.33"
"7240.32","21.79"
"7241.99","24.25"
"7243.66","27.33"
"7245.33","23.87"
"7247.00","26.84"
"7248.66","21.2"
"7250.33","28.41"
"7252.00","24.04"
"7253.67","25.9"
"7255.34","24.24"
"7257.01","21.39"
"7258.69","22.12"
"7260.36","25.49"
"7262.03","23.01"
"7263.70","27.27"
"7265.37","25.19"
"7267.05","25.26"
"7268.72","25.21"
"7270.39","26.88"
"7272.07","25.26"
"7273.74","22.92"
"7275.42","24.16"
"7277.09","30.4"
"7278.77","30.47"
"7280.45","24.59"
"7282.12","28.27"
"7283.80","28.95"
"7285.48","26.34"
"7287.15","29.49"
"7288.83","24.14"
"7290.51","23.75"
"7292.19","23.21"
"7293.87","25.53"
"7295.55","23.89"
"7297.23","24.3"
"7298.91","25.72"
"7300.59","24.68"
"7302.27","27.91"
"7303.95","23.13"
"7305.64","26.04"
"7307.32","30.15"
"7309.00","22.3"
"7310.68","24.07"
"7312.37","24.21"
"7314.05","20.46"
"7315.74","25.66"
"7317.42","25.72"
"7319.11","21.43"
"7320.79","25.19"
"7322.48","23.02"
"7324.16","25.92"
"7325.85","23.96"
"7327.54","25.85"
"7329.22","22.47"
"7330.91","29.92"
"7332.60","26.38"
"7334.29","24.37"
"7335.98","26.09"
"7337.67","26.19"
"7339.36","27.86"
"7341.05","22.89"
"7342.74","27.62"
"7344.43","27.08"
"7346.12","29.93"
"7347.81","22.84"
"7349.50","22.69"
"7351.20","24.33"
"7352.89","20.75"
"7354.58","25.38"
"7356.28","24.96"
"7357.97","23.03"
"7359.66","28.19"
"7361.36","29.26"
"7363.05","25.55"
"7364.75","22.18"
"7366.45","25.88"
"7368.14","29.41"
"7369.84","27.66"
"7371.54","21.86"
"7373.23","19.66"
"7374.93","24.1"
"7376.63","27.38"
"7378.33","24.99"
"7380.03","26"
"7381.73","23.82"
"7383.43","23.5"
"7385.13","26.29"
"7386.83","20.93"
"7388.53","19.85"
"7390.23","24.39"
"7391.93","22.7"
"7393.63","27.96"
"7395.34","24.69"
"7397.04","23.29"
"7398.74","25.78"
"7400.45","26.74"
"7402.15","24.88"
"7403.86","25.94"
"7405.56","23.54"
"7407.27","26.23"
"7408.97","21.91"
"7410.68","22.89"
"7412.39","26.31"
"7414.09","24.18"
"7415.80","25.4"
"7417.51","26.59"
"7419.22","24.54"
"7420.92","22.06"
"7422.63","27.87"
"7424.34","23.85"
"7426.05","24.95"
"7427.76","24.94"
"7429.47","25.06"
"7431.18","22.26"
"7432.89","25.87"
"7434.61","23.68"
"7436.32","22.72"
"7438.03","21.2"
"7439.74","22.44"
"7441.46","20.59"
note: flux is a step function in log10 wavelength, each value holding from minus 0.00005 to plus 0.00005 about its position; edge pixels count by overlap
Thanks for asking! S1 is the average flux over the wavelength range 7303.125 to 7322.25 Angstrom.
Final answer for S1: 24.3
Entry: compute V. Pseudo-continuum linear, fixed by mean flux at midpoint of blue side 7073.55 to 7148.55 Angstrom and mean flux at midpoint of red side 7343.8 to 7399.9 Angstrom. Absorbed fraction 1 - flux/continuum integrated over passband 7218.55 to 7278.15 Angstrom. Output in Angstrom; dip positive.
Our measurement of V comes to -3.06 Angstrom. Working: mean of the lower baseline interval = 22.3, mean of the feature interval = 24.8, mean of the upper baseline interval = 24.7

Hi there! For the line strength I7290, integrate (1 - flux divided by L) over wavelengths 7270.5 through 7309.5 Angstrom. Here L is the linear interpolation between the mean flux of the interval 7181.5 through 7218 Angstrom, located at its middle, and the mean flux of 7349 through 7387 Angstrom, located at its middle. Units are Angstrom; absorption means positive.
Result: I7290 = -2.4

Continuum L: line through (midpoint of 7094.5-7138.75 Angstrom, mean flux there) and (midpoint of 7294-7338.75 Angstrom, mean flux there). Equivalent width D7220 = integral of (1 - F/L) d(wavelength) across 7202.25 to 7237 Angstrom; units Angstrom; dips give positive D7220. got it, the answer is -1.47 Angstrom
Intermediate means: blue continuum 21.2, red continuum 25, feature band 24.1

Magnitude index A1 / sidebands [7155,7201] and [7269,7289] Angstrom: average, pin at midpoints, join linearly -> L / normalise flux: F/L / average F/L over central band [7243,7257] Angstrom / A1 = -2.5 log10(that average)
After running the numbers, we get 0.049 mag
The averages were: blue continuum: 24.3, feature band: 25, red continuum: 26.9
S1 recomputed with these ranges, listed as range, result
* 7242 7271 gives 24.9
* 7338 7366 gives 25.3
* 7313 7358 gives 24.9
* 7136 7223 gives 23.8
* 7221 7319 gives 25.1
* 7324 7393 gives 25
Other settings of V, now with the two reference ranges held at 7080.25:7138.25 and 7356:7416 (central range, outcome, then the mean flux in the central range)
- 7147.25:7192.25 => -2.2 Angstrom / 23.7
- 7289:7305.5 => -0.6 Angstrom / 24.7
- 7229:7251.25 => -1.5 Angstrom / 24.9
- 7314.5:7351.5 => -1.6 Angstrom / 25.3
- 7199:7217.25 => -0.9 Angstrom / 24.2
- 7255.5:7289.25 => -3.1 Angstrom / 25.8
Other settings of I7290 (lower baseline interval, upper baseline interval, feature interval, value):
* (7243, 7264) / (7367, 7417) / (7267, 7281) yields -0.9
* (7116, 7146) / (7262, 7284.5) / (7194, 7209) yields -0.4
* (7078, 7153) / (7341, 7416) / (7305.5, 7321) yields -0.2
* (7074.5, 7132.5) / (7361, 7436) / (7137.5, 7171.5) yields -1.7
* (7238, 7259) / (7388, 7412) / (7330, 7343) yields -1.0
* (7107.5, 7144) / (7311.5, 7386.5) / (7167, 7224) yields -3.9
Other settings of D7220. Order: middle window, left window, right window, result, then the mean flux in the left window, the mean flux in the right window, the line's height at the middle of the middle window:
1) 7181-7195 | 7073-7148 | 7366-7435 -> -0.5 Angstrom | 22.2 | 24.6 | 22.9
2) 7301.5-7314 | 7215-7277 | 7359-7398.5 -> -0.2 Angstrom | 24.5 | 24.8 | 24.6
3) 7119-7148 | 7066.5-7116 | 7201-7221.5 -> 1.0 Angstrom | 22.7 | 23.4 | 22.9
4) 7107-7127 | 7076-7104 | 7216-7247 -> 3.9 Angstrom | 23.6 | 24.3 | 23.8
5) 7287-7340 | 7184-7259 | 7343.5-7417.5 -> -0.9 Angstrom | 24.3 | 24.8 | 24.6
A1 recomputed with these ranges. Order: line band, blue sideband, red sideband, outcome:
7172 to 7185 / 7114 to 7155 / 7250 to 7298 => -0.01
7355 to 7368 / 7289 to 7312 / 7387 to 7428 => -0.05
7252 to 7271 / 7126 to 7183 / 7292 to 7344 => 0.00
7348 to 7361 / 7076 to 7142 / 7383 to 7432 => -0.01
